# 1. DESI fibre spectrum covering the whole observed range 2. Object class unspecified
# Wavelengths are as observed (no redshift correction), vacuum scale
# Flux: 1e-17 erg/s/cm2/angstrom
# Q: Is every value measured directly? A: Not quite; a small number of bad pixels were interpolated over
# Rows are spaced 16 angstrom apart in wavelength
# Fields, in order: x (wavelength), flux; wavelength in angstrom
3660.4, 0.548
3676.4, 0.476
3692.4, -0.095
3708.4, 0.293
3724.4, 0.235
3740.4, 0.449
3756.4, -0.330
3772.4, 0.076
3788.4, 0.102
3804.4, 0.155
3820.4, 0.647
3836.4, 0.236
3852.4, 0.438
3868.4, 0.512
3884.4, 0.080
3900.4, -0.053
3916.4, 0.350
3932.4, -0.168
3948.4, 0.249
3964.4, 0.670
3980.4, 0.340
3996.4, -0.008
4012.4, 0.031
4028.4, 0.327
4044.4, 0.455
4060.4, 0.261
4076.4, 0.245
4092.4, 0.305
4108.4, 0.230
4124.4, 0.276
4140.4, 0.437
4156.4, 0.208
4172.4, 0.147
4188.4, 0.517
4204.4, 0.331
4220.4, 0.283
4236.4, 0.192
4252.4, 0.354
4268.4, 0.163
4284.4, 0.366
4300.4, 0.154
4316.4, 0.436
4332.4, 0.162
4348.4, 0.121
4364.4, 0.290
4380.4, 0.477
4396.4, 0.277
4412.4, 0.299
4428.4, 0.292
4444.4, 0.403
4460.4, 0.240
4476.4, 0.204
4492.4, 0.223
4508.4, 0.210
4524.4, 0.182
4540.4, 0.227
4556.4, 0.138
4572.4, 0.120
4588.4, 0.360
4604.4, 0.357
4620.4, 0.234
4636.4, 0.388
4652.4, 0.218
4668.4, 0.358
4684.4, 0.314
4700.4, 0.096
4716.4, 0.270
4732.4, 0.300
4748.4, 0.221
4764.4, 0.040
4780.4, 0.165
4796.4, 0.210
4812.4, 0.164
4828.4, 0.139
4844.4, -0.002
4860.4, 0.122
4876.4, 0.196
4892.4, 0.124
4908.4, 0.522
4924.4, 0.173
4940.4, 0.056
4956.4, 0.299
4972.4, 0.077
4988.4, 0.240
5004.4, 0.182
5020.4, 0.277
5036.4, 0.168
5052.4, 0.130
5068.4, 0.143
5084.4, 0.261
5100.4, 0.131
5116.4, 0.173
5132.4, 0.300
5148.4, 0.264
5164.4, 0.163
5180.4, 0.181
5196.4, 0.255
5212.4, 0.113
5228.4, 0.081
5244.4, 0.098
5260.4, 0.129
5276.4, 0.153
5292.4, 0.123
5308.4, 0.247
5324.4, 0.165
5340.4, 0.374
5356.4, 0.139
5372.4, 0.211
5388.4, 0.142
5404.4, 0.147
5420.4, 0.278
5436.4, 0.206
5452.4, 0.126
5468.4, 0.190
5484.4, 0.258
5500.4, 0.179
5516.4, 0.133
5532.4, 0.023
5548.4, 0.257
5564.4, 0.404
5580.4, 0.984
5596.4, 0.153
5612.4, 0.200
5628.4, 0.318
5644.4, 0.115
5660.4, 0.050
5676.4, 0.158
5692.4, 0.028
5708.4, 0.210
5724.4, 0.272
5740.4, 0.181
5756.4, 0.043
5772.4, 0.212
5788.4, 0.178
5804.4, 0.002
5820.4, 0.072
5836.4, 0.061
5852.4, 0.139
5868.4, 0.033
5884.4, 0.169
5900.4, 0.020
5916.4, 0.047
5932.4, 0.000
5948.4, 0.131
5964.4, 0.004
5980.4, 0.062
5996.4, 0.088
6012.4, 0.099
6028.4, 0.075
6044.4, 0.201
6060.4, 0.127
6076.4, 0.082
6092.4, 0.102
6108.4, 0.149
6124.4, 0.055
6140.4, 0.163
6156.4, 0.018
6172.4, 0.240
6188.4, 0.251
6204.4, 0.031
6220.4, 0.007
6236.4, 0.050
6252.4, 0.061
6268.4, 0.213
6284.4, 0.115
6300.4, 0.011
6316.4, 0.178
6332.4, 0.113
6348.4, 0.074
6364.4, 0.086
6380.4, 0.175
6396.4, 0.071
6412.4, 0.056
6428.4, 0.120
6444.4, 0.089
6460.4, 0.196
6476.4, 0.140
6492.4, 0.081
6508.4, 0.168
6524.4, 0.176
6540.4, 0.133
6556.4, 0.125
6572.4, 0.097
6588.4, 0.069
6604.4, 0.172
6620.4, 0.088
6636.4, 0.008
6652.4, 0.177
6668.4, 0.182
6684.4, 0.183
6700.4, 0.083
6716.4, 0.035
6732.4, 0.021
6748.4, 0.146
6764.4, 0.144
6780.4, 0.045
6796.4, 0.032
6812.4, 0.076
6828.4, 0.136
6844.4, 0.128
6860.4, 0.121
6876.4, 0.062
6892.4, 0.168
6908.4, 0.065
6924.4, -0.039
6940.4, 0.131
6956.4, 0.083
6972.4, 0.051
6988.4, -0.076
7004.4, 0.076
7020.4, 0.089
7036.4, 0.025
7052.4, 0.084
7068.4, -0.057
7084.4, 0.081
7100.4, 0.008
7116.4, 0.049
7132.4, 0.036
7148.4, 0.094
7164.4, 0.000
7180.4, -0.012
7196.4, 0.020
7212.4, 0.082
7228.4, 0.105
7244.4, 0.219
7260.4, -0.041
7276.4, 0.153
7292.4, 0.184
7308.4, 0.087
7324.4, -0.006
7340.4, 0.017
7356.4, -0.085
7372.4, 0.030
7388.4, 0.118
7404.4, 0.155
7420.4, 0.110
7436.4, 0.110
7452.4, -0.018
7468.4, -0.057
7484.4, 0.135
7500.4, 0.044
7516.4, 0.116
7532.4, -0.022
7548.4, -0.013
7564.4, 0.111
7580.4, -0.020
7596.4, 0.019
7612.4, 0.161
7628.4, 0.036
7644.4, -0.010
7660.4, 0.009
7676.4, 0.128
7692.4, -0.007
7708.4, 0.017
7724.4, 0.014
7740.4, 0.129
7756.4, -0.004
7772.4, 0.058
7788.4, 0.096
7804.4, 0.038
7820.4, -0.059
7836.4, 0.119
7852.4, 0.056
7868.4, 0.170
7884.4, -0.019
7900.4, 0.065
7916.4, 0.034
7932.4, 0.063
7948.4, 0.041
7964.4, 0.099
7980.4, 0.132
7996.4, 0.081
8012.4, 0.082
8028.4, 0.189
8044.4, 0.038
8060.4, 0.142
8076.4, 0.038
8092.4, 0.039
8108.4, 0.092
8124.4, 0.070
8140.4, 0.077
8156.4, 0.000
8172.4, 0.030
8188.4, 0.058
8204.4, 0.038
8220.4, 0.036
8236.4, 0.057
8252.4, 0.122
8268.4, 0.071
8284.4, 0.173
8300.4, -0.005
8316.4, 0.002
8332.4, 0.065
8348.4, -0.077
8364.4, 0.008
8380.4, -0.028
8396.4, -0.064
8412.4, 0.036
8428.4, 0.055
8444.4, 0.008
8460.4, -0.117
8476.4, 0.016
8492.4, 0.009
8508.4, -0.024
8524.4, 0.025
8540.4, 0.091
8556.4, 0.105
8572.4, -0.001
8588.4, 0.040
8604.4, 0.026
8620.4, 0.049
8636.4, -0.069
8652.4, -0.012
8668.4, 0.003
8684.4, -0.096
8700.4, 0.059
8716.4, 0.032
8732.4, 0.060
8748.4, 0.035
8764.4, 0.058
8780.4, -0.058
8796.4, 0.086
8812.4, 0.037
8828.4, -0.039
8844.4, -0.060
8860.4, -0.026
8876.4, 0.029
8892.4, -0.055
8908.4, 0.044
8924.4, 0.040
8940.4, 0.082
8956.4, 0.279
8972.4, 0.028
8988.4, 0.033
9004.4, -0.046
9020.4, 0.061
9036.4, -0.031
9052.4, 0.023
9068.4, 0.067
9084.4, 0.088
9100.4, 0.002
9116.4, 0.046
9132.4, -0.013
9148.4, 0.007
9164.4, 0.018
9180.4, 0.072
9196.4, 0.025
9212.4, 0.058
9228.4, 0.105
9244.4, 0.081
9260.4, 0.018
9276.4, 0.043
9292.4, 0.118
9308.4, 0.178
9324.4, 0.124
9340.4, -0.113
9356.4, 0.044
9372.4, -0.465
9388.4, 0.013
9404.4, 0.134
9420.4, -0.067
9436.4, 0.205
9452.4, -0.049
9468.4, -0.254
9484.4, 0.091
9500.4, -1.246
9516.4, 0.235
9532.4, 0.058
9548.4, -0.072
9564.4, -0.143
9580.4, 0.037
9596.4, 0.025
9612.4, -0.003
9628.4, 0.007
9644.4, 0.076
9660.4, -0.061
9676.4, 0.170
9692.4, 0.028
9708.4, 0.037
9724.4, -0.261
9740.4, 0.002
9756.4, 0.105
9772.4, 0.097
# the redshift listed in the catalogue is 1.402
